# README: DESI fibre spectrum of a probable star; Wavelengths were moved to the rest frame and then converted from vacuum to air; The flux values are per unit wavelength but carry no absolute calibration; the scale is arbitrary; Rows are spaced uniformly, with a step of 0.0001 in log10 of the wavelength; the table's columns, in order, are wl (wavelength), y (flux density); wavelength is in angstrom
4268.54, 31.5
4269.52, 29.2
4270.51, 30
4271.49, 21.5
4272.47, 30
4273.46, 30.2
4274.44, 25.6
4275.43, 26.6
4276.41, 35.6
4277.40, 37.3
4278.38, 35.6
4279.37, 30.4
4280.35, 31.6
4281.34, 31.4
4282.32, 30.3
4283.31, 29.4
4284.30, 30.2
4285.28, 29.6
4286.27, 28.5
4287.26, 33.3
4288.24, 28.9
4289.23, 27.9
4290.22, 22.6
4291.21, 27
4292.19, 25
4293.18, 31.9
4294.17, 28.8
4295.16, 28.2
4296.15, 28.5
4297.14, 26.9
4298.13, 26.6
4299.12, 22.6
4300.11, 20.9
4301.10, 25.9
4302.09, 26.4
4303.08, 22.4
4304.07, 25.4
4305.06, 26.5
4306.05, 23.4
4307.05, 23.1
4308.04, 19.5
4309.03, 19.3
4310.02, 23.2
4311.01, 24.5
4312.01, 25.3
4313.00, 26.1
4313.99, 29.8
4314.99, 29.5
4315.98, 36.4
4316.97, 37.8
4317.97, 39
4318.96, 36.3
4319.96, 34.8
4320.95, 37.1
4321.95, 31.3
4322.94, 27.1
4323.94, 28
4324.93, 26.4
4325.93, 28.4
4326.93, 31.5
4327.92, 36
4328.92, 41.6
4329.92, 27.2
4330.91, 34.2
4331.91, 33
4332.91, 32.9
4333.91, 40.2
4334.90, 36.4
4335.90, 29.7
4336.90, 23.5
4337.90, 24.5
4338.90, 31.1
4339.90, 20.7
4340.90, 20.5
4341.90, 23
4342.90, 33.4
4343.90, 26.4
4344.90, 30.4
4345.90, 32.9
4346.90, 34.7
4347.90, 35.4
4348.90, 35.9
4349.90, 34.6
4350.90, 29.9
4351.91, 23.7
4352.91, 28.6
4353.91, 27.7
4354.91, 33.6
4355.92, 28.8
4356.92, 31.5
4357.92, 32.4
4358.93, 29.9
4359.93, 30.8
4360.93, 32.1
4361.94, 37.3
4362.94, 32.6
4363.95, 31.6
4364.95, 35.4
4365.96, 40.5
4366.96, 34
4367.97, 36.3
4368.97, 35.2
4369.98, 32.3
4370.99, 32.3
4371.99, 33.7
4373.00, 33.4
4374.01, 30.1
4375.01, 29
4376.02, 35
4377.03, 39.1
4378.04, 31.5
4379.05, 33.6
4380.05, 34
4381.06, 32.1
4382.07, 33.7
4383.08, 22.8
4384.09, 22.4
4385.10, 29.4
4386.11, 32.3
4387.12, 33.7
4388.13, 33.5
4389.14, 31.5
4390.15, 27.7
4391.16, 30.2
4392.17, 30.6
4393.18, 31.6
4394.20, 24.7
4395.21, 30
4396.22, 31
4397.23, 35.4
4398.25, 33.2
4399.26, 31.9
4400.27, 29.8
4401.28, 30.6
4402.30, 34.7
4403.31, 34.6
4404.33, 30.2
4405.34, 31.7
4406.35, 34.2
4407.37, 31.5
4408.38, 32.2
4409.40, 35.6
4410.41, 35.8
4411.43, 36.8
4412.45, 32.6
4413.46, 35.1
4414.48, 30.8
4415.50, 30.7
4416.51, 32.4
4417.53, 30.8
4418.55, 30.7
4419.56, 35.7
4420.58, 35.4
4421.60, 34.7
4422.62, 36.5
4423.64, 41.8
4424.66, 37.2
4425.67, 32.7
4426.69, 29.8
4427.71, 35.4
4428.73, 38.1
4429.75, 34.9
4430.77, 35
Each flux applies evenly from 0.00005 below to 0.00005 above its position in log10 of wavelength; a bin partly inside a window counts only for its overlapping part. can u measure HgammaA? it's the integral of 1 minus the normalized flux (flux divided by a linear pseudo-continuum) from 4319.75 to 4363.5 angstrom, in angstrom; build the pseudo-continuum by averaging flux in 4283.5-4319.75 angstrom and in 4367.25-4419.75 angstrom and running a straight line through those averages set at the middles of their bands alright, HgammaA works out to -2.1 angstrom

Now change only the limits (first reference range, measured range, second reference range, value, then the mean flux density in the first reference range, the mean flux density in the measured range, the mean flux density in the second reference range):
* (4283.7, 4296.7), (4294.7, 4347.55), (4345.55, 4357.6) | 2.0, 28.5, 28.9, 31.4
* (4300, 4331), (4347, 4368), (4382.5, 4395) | -2.4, 28.9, 32.5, 29.2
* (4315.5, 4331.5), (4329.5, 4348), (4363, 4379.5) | 2.0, 33.3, 29.9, 33.9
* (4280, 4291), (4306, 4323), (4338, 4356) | 0.0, 29.3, 29.3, 29.4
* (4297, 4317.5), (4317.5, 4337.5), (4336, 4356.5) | -3.8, 25.8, 32.7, 29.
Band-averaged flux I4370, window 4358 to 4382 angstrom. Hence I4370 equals 33.5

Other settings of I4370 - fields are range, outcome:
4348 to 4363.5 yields 31.4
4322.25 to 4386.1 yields 31.4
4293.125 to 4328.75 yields 28.3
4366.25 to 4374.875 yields 33.4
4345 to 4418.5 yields 32.2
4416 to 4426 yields 34.9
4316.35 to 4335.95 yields 33.6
